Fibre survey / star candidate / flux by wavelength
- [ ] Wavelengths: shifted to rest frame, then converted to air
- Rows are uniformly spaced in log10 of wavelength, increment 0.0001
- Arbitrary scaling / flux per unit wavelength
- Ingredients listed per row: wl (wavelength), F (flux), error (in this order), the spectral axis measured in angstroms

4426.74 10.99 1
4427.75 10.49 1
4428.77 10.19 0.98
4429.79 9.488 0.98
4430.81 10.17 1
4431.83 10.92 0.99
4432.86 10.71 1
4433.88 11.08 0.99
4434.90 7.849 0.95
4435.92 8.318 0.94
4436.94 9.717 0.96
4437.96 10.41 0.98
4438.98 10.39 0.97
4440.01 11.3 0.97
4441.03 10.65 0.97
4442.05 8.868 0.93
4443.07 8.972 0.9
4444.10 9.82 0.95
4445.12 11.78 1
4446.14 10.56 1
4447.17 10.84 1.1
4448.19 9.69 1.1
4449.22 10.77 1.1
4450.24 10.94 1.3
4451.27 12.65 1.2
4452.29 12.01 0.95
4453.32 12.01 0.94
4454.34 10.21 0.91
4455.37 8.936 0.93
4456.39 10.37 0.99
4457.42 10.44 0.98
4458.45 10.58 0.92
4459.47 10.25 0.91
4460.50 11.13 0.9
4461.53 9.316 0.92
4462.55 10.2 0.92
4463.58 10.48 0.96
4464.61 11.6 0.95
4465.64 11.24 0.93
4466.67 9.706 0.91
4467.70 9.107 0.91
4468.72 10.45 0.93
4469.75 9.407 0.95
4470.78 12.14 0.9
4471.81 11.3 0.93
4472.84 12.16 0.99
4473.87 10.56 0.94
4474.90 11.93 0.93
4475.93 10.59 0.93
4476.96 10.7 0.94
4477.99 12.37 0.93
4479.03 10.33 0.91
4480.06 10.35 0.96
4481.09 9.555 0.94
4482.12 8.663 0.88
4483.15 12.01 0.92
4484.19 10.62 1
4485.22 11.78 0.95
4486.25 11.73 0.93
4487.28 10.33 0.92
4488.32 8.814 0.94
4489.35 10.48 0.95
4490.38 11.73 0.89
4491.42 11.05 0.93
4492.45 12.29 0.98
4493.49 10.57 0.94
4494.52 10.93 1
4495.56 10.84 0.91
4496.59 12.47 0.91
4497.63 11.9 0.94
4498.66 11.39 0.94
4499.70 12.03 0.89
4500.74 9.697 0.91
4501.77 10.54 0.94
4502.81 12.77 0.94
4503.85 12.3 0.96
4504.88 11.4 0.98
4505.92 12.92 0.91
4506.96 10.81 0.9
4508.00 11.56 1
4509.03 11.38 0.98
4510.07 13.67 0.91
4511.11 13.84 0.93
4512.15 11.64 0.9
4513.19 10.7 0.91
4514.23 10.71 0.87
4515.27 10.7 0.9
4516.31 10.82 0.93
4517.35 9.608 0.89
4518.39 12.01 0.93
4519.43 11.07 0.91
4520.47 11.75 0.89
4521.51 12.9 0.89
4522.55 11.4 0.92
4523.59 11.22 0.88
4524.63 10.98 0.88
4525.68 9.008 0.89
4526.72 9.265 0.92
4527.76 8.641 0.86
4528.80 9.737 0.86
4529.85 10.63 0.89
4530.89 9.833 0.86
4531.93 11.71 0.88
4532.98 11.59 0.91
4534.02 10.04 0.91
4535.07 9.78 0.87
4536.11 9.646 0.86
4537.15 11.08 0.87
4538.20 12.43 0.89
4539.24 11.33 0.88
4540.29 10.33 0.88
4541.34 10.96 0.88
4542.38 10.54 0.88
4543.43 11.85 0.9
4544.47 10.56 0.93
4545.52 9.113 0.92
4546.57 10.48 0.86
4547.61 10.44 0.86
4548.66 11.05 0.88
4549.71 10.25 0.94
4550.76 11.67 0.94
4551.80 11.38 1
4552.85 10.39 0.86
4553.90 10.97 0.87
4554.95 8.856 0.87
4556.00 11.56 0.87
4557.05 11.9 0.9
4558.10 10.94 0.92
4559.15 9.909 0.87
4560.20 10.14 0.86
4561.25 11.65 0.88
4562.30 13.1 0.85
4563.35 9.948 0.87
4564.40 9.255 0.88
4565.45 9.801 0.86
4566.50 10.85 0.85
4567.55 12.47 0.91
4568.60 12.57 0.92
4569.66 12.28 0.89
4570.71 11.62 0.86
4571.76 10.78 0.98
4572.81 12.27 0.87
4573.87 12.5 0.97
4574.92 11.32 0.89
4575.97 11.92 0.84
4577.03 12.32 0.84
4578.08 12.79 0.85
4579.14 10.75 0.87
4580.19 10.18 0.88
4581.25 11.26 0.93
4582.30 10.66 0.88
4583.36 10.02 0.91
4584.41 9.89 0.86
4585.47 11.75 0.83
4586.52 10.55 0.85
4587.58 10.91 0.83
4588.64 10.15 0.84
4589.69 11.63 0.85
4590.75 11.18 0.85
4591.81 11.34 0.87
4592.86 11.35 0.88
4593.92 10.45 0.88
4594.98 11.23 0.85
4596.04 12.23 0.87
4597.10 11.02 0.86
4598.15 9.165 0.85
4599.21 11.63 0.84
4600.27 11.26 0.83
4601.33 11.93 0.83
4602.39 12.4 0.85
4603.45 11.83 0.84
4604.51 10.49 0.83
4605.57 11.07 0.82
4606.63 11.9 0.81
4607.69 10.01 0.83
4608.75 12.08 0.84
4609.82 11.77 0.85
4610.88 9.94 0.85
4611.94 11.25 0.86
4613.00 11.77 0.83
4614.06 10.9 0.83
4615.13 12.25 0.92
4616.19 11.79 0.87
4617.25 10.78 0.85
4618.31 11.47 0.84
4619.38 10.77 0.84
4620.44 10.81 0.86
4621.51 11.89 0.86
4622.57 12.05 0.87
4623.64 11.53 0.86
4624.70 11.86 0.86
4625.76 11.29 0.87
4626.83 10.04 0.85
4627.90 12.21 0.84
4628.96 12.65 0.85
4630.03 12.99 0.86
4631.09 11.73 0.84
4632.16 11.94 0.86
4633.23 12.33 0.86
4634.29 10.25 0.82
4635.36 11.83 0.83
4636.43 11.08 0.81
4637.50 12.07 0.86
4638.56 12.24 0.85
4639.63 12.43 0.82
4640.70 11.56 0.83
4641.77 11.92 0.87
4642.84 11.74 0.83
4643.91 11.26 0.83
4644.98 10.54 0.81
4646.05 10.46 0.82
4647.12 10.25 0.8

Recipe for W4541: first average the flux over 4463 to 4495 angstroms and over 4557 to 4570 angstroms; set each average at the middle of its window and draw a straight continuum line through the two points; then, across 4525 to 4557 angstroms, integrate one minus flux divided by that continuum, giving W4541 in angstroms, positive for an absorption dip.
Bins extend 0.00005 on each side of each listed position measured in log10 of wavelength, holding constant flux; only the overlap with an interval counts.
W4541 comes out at 1.4 angstroms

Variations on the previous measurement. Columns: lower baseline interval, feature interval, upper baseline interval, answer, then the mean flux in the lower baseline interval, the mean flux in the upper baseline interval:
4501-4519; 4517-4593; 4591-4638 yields 3.8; 11.6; 11.4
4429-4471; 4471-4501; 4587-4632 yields -1.2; 10.4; 11.4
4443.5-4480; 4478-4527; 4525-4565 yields -2.4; 10.7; 10.6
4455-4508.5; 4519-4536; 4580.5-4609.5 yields 0.6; 10.9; 11.1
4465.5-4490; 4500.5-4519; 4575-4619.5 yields -1.2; 10.7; 11.2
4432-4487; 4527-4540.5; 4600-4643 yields 0.6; 10.6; 11.6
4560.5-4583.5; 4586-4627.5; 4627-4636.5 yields 1.5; 11.4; 11.9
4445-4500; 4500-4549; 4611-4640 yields 0.5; 10.8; 11.6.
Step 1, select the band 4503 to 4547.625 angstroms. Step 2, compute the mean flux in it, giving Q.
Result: 11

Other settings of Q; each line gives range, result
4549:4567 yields 10.7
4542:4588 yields 11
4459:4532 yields 11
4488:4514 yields 11.5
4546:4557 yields 10.7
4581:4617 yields 11.1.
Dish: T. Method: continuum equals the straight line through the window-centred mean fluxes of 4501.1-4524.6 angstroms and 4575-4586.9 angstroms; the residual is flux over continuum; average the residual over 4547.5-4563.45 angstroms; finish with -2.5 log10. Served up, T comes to 0.04 mag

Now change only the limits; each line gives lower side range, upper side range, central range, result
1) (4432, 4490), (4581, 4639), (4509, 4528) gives -0.03 mag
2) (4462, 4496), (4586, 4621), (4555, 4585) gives -0.01 mag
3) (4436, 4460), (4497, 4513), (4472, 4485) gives 0.04 mag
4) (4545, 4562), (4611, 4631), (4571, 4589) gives -0.02 mag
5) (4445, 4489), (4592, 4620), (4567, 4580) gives -0.07 mag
